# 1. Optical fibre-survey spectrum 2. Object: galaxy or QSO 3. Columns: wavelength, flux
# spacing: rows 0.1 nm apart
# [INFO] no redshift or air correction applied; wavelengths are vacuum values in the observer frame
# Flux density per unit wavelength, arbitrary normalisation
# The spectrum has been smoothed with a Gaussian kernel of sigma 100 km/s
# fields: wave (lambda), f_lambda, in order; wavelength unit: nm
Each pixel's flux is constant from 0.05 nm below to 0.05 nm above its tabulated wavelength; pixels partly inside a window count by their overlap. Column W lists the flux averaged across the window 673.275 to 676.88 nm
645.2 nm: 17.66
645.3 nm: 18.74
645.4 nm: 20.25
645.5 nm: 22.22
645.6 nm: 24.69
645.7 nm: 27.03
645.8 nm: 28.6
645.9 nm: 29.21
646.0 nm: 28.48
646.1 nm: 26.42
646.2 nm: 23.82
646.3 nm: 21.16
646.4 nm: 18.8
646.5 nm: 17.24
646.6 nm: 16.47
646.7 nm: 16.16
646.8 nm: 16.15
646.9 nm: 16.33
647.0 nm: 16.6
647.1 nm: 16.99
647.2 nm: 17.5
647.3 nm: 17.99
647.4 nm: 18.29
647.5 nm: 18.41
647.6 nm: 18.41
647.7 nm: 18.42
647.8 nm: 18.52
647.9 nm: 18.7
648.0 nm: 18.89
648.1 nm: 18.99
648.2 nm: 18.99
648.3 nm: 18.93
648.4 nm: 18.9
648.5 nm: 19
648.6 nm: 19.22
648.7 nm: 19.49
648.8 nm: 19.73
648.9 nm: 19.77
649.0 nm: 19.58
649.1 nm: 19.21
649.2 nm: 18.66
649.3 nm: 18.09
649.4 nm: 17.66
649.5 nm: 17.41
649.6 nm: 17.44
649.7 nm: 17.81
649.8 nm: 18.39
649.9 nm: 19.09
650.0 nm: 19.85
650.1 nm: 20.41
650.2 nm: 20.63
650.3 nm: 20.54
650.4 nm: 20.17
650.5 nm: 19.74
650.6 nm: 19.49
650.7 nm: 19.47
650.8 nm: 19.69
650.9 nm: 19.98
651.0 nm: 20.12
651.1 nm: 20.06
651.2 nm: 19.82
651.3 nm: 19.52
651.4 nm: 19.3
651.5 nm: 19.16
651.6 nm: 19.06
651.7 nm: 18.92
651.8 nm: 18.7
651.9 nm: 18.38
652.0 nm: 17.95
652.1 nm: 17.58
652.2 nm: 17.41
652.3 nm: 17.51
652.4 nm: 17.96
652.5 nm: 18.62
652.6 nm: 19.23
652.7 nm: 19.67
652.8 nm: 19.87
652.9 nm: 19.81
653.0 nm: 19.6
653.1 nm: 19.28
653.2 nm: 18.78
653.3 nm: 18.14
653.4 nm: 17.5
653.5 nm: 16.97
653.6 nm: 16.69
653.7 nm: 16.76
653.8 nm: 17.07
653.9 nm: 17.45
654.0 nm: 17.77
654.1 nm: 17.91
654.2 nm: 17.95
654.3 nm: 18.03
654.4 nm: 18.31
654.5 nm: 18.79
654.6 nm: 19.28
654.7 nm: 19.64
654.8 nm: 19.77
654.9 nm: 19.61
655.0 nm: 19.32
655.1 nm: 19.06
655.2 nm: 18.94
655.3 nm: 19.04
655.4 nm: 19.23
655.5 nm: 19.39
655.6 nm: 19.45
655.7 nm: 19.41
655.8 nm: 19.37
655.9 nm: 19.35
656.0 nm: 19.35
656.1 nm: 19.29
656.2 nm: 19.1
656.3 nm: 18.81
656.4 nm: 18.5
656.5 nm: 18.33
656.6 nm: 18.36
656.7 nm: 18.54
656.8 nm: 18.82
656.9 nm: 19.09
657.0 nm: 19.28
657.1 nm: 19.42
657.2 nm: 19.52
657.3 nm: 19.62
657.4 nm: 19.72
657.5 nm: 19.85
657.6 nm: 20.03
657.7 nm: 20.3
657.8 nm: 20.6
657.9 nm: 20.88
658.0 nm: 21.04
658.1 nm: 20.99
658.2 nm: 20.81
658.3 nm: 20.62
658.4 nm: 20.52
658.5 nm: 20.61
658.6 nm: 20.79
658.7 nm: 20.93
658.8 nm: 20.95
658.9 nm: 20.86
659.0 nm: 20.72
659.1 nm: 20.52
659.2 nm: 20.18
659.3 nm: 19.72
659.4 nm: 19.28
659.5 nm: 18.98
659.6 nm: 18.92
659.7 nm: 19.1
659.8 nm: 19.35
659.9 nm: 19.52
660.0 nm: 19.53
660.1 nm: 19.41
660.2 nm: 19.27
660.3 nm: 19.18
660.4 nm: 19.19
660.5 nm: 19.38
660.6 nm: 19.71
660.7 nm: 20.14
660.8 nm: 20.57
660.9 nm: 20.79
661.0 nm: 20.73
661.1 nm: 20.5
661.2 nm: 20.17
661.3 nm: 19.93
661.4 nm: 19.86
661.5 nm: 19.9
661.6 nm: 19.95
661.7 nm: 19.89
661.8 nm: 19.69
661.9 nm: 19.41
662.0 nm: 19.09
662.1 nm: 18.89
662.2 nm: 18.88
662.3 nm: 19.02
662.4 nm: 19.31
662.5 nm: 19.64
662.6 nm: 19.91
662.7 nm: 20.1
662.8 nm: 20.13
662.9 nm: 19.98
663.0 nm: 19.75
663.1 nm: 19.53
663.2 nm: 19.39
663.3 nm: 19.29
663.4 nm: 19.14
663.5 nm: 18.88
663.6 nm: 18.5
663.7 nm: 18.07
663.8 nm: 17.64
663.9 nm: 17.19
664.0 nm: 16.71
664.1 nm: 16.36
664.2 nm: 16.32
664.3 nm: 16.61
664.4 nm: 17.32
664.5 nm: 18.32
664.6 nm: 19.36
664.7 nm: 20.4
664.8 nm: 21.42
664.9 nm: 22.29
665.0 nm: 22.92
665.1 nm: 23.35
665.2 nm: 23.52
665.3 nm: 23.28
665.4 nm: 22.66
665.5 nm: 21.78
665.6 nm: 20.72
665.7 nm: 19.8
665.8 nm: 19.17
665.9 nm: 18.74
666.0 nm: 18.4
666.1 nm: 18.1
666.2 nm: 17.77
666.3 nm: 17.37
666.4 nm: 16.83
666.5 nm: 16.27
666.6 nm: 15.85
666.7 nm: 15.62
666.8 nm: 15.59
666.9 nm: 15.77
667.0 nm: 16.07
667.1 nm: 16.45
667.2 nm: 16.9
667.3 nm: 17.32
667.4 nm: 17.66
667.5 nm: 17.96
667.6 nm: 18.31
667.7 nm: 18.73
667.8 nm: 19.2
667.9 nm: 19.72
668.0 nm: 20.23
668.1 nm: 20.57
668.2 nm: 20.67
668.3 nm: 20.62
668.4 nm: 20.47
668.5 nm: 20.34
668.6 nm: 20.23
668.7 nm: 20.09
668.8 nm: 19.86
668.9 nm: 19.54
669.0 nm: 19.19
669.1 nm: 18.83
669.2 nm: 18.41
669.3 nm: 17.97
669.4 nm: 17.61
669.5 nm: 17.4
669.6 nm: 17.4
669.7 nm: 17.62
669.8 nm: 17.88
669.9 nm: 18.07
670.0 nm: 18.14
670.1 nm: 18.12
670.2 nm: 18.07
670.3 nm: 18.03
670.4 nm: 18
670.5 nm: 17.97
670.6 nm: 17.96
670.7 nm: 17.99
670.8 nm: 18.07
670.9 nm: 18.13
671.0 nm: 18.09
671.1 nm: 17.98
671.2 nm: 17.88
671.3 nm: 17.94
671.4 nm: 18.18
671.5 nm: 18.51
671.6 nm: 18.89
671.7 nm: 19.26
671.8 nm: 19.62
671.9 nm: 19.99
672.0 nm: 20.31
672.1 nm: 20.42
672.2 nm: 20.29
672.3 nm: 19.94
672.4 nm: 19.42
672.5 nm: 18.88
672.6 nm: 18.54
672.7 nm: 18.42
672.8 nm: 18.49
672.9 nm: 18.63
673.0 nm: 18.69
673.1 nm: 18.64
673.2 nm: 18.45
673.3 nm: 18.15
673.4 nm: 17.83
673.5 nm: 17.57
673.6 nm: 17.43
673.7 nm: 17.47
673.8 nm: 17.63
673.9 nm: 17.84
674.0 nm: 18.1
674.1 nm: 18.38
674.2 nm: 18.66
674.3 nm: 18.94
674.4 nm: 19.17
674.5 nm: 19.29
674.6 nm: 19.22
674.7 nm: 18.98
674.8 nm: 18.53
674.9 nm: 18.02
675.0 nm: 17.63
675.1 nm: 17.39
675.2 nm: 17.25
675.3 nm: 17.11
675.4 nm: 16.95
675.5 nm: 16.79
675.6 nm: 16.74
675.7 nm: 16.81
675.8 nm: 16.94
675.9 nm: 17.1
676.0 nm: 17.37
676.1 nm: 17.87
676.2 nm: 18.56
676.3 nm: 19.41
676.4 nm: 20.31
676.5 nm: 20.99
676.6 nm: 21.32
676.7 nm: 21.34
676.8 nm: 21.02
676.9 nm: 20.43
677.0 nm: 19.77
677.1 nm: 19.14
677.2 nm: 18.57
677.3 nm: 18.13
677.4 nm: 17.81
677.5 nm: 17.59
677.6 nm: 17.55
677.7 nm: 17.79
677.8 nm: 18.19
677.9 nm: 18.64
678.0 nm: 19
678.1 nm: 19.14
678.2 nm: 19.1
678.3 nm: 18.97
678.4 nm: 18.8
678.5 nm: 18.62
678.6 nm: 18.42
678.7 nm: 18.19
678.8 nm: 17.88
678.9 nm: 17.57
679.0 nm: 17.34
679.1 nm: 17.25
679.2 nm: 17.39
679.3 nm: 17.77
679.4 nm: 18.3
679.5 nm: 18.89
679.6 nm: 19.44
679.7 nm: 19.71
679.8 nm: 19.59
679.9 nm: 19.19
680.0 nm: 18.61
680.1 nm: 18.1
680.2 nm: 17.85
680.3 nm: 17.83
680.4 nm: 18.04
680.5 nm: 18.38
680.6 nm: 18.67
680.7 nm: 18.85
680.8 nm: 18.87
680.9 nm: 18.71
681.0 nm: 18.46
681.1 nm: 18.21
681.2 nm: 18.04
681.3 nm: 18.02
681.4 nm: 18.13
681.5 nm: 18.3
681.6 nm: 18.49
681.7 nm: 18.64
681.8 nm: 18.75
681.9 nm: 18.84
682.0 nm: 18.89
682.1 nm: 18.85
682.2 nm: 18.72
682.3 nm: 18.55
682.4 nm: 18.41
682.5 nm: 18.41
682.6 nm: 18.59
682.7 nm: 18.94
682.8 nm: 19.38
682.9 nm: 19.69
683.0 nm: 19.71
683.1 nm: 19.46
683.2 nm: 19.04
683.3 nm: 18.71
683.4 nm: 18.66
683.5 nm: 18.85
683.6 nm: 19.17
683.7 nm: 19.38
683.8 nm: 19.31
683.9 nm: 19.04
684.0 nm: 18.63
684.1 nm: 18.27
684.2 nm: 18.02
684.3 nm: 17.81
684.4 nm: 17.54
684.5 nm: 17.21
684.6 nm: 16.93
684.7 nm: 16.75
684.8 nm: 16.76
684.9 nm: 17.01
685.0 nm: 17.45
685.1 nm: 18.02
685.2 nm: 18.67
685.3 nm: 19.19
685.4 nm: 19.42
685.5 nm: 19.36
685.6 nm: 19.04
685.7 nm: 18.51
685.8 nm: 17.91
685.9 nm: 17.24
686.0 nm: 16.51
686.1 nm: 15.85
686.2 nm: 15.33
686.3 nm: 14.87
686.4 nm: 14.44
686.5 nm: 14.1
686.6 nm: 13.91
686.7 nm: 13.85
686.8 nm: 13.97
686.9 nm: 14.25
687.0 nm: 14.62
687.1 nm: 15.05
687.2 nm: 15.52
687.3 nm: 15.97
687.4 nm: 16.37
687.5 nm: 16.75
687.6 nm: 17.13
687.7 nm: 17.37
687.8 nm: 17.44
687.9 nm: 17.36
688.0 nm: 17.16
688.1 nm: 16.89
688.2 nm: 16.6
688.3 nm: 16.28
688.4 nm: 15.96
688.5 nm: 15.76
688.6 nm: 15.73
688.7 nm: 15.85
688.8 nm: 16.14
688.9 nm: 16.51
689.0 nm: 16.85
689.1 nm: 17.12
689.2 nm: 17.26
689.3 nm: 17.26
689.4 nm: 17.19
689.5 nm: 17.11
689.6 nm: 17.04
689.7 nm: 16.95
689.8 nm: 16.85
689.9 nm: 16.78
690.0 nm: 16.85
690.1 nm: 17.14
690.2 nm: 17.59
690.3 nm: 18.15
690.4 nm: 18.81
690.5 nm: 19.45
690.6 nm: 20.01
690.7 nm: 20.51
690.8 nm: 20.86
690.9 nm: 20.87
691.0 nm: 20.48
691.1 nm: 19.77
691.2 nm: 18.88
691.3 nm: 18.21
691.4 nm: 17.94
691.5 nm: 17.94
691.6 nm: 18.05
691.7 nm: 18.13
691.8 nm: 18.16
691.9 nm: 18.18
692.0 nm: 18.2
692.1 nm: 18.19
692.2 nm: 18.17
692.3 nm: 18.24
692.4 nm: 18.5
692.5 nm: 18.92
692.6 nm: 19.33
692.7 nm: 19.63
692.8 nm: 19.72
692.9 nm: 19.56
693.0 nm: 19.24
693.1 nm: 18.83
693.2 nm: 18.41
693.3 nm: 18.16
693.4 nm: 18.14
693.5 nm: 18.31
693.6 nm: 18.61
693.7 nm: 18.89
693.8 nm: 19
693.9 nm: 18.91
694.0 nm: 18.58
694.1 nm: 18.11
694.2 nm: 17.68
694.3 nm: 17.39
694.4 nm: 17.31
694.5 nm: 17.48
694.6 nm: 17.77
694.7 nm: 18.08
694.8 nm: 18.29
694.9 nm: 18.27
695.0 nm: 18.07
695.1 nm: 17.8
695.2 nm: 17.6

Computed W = 18.4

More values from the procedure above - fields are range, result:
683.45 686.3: 17.9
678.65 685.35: 18.4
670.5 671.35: 18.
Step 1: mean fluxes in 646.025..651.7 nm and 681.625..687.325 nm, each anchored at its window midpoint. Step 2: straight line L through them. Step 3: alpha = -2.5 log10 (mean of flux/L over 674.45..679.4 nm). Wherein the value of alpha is -0.03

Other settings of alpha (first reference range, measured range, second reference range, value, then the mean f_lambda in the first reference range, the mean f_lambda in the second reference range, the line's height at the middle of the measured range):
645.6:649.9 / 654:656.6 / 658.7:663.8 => 0.037 mag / 19.6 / 19.6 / 19.6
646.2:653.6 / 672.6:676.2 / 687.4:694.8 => 0.019 mag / 18.7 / 18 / 18.3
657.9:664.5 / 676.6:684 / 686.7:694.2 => -0.022 mag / 19.5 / 17.7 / 18.3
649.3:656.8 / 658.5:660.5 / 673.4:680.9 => -0.061 mag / 18.8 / 18.4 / 18.7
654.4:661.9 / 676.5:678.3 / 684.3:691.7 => -0.062 mag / 19.7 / 17.2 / 18.1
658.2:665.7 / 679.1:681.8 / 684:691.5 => -0.032 mag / 19.8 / 17.2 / 17.9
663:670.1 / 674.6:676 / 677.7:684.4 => 0.072 mag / 18.8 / 18.6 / 18.7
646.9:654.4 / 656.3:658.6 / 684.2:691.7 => -0.079 mag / 18.7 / 17.2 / 18.4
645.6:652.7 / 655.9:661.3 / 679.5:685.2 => -0.035 mag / 19.5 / 18.5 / 19.2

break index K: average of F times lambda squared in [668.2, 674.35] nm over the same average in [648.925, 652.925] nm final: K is 1.04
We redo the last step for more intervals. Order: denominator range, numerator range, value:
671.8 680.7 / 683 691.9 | 0.97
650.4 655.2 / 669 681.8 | 1.05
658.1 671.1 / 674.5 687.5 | 0.99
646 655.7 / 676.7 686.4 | 1.07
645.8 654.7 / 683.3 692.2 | 1.02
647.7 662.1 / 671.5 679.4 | 1.02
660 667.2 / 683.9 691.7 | 0.97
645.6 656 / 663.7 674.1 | 1.03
